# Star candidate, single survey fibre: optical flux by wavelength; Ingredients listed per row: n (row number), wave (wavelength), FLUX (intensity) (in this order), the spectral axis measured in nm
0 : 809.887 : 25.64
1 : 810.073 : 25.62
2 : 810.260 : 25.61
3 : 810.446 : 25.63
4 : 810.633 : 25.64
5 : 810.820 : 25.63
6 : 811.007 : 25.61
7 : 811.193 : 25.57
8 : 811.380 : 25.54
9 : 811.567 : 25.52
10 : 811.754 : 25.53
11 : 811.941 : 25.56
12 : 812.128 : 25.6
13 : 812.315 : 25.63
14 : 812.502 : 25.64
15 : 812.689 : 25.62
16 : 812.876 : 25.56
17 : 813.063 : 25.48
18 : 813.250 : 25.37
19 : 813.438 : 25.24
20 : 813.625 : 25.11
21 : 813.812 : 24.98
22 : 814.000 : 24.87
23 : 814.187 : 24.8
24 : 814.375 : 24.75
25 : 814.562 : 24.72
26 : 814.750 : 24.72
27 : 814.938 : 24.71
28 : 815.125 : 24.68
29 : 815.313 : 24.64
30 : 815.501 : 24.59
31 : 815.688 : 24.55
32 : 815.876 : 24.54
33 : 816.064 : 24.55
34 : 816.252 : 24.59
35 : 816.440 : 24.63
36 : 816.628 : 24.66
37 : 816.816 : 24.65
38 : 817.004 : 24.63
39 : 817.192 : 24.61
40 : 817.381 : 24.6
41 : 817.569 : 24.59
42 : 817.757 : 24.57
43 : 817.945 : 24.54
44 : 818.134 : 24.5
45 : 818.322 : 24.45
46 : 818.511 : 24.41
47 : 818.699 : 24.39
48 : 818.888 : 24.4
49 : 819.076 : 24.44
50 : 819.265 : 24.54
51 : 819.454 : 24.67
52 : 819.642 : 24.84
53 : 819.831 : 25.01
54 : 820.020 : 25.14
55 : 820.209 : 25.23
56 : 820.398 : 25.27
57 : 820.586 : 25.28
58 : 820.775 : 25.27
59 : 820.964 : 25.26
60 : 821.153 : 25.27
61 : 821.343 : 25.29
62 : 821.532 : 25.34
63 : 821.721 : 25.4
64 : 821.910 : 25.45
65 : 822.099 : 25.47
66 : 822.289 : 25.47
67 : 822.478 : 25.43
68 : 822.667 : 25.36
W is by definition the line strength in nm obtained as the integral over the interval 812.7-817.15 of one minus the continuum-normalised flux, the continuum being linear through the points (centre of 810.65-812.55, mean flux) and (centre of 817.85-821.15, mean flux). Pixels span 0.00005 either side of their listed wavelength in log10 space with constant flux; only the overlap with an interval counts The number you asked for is 0.074 nm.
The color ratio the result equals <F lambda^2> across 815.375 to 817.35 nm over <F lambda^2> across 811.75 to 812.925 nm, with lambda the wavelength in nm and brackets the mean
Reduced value 0.97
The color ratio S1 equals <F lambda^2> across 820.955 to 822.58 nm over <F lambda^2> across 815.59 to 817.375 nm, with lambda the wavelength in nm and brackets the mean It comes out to 1.05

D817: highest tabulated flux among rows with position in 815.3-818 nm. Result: 24.66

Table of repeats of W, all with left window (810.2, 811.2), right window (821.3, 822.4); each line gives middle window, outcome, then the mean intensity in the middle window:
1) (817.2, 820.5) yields 0.10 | 24.7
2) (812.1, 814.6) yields 0.03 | 25.2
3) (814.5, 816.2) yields 0.06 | 24.6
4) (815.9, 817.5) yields 0.06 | 24.6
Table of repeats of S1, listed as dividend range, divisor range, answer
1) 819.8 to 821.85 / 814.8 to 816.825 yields 1.04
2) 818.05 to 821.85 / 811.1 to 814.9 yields 1.00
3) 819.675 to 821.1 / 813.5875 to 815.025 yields 1.03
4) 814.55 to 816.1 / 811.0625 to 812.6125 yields 0.97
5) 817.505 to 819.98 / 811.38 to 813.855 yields 0.98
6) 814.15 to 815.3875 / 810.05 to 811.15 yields 0.97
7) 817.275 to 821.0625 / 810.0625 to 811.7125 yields 0.99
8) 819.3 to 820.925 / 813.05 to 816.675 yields 1.02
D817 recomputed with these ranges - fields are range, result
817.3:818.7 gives 24.6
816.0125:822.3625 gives 25.47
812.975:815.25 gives 25.48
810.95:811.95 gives 25.61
